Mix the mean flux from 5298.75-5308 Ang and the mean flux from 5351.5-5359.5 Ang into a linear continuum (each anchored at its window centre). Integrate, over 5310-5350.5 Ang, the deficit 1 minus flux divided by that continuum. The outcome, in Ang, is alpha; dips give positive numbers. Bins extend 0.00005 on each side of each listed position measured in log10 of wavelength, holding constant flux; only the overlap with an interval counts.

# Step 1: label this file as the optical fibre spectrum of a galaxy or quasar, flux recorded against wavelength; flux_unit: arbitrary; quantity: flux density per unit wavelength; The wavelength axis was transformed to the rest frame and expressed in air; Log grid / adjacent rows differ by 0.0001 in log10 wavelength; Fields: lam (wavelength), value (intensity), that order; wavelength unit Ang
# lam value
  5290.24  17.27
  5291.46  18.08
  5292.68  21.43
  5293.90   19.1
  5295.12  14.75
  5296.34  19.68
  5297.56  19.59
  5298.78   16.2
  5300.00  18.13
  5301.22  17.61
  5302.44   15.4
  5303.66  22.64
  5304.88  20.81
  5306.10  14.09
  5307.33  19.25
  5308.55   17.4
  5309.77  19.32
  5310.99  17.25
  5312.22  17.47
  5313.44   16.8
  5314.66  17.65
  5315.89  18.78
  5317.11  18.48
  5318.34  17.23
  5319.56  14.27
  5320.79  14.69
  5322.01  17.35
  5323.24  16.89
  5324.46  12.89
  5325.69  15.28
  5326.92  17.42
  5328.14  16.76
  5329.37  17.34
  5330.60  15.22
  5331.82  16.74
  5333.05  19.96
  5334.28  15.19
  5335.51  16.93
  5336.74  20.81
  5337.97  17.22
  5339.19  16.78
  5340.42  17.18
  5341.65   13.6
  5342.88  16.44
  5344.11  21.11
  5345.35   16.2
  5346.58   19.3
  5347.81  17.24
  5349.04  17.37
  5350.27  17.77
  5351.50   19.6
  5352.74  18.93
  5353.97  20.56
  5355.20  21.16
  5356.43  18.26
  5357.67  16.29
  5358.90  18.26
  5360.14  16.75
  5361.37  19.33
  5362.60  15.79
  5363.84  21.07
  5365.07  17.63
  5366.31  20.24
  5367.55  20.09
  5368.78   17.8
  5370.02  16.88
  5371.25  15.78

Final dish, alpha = 3.3 Ang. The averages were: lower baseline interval 18.1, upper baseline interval 19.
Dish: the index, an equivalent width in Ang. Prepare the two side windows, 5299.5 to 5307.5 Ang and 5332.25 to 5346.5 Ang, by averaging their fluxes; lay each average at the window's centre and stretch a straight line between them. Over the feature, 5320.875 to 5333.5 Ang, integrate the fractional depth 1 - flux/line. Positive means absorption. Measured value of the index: 0.89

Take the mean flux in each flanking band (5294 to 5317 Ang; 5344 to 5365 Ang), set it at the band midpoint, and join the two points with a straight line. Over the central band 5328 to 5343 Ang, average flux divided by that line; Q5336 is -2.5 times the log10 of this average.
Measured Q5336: 0.08 mag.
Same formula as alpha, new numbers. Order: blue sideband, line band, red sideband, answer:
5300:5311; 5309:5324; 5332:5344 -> 0.66 Ang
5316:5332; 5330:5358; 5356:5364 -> -1.19 Ang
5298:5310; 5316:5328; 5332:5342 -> 0.98 Ang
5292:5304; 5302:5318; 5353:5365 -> 0.25 Ang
